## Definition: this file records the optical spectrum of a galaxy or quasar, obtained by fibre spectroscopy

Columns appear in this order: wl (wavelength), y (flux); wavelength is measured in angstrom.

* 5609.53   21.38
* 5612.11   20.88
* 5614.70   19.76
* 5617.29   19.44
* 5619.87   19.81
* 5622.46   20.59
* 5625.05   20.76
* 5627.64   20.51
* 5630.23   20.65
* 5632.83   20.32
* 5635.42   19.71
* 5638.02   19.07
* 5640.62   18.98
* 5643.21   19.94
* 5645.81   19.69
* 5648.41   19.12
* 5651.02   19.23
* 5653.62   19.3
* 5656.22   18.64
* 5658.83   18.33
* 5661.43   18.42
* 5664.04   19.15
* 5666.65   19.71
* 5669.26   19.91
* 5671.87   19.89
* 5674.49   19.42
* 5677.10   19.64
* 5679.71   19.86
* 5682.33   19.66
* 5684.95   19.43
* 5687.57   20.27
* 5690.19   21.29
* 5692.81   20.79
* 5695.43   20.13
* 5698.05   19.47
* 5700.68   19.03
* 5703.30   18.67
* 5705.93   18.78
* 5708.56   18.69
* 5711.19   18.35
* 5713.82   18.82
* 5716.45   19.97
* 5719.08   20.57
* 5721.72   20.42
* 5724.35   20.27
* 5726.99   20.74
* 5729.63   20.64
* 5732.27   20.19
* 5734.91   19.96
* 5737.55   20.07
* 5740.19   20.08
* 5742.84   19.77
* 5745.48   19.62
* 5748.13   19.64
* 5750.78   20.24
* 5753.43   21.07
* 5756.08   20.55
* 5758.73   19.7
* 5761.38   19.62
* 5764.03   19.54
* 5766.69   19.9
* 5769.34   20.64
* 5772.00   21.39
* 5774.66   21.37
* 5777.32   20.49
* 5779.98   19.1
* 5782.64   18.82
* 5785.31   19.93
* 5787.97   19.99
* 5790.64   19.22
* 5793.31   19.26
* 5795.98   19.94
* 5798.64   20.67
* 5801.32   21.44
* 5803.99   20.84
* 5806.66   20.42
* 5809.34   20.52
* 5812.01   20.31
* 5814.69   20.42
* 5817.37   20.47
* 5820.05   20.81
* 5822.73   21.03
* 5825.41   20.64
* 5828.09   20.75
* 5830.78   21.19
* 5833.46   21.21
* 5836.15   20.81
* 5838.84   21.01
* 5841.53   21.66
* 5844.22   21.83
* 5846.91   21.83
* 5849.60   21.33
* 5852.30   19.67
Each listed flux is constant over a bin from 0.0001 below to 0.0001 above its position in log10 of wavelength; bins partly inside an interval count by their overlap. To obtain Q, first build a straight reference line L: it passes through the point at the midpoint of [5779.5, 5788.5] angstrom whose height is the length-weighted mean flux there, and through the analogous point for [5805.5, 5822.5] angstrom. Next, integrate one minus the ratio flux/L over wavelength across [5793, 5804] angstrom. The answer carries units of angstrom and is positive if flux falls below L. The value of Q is -0.3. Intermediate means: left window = 19.4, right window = 20.5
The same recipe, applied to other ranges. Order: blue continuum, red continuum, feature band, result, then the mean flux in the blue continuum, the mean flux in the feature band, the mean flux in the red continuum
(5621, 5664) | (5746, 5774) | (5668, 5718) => 0.7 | 19.6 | 19.6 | 20.2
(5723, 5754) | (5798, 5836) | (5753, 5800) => 0.9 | 20.2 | 20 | 20.8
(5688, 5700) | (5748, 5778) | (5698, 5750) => 1.7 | 20.3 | 19.7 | 20.4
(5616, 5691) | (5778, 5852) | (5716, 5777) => -0.3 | 19.7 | 20.3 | 20.6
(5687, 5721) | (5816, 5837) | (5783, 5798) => 0.6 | 19.6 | 19.7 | 20.9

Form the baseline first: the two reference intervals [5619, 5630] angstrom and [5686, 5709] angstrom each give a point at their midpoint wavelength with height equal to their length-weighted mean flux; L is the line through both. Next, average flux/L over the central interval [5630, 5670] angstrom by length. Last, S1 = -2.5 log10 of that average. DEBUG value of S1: 0.05 mag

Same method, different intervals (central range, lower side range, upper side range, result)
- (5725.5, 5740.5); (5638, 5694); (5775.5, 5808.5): -0.026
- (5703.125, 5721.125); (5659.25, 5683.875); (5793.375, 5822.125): 0.033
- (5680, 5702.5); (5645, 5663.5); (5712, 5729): -0.021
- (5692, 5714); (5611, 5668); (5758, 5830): 0.040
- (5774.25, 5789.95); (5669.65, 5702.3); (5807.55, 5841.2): 0.037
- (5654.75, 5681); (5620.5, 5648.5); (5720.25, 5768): 0.039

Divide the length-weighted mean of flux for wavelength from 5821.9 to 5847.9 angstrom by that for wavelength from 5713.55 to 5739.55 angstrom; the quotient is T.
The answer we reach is 1.0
